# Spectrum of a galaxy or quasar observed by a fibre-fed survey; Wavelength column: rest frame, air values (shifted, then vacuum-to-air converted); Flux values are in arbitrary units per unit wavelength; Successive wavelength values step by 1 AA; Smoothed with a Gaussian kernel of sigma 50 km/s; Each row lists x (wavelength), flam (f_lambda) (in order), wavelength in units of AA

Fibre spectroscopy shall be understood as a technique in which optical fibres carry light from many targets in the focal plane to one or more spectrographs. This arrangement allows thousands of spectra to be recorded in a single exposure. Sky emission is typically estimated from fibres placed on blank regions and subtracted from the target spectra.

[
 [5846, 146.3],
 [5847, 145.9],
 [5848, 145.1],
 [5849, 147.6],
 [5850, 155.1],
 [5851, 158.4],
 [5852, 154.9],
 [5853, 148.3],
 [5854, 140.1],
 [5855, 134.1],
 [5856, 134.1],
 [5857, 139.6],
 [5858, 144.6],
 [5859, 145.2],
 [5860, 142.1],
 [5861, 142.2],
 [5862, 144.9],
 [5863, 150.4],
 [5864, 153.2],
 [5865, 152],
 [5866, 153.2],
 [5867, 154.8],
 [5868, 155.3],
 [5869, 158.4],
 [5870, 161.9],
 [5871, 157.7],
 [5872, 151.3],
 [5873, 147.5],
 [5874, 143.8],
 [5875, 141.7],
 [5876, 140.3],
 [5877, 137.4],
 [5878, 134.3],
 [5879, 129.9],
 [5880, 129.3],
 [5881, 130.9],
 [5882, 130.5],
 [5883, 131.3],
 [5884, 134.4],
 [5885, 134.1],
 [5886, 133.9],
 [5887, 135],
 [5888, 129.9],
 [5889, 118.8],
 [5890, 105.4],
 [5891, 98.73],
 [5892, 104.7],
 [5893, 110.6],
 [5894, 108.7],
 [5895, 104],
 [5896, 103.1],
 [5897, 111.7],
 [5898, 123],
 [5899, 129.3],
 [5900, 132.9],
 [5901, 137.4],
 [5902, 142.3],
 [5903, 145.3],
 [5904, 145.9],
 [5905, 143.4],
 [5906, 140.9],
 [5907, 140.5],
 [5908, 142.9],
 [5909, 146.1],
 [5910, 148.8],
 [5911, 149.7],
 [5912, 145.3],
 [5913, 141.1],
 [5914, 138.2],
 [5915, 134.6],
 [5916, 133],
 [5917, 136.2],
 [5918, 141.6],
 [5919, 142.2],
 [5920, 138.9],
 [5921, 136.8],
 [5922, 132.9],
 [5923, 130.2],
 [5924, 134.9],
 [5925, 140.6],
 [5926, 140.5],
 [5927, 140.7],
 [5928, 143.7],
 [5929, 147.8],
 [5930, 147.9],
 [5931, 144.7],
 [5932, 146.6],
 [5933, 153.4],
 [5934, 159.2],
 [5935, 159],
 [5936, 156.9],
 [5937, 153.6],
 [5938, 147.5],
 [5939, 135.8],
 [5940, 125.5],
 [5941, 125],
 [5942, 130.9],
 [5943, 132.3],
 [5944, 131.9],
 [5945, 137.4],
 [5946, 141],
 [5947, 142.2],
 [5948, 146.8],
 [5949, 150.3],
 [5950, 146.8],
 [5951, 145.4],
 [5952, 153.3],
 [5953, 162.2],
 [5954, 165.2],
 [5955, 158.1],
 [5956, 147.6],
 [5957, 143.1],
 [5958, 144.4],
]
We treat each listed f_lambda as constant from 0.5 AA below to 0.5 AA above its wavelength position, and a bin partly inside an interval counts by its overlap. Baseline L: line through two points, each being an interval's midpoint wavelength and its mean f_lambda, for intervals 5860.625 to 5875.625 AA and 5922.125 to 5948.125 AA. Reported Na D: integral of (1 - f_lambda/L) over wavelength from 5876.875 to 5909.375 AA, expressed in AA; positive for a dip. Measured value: 4.4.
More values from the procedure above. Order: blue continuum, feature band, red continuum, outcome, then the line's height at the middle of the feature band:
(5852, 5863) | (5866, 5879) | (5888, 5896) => -2.1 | 128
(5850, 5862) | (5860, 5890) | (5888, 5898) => -3.6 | 126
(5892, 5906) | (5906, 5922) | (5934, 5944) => -1.1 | 132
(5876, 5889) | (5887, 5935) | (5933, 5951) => 1.0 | 137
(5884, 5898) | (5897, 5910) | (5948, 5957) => -1.6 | 124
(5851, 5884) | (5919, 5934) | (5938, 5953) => -0.1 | 141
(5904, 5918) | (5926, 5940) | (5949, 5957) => 0.0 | 148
